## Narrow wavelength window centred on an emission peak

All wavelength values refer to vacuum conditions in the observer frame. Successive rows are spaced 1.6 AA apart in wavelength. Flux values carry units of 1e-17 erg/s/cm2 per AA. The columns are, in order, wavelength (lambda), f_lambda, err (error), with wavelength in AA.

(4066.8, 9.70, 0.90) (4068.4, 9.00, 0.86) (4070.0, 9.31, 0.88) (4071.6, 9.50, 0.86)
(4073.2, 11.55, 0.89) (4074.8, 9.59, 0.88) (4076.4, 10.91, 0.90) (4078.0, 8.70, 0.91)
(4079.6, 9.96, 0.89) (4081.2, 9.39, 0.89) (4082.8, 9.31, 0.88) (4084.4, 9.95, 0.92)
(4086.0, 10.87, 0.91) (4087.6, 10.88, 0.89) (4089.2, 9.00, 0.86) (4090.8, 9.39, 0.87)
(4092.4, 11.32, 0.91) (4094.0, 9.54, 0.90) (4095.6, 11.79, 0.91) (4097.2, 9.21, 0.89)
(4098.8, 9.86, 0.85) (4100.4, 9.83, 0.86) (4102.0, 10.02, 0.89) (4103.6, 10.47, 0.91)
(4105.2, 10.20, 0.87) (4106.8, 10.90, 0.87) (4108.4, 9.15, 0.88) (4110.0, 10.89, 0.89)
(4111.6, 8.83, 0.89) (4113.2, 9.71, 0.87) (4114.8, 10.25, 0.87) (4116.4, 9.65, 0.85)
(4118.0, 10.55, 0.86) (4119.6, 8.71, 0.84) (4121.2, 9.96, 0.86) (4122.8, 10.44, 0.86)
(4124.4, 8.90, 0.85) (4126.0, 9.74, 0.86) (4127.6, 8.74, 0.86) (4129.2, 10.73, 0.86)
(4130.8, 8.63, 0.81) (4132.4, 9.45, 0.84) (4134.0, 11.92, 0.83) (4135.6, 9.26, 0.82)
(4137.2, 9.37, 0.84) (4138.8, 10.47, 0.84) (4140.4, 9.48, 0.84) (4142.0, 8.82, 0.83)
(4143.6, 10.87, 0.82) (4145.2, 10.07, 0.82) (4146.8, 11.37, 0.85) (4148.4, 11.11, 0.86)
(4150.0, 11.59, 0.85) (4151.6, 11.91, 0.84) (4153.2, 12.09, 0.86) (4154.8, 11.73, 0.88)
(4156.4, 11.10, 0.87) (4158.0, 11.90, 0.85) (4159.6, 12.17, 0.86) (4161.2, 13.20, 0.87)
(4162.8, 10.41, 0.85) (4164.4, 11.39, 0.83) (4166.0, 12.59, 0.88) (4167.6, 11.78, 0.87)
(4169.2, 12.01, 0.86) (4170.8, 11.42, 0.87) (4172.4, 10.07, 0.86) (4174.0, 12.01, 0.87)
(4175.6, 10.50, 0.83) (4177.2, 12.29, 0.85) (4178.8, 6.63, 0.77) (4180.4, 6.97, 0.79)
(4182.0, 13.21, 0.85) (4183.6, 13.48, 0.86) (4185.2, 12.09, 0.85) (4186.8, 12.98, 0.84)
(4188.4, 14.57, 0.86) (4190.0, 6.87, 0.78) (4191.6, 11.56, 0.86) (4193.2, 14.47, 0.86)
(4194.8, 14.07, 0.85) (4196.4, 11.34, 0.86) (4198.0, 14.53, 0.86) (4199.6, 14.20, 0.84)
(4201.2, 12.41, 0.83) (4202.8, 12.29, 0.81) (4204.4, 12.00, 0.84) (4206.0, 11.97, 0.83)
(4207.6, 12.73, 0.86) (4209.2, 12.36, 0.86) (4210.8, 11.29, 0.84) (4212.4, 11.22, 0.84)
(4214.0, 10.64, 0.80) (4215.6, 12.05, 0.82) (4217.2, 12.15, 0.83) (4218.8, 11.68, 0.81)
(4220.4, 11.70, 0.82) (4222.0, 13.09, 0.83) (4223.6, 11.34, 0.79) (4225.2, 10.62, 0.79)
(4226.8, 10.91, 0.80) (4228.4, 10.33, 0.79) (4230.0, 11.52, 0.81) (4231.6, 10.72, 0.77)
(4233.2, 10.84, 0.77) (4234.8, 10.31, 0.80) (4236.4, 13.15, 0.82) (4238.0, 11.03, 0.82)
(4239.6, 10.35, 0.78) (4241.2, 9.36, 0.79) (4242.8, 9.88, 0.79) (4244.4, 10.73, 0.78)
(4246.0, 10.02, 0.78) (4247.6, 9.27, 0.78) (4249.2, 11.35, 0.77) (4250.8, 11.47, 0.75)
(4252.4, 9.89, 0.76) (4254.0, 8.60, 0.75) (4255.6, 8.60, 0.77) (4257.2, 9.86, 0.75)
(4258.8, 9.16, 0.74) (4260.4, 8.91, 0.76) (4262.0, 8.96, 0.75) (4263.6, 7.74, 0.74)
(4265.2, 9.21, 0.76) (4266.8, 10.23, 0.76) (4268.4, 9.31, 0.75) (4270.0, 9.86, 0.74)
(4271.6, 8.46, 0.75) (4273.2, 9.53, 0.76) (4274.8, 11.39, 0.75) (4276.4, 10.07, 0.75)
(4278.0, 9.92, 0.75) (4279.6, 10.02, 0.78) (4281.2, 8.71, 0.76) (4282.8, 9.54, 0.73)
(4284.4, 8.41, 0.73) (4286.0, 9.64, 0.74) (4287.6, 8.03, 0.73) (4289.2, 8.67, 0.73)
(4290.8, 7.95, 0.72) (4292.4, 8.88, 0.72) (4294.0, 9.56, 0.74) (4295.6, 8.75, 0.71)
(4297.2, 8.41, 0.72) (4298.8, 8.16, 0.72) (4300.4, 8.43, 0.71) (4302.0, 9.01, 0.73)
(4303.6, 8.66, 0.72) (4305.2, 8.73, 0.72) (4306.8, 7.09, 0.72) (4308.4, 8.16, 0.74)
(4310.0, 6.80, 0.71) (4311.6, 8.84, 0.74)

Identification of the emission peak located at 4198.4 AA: C III] 1909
